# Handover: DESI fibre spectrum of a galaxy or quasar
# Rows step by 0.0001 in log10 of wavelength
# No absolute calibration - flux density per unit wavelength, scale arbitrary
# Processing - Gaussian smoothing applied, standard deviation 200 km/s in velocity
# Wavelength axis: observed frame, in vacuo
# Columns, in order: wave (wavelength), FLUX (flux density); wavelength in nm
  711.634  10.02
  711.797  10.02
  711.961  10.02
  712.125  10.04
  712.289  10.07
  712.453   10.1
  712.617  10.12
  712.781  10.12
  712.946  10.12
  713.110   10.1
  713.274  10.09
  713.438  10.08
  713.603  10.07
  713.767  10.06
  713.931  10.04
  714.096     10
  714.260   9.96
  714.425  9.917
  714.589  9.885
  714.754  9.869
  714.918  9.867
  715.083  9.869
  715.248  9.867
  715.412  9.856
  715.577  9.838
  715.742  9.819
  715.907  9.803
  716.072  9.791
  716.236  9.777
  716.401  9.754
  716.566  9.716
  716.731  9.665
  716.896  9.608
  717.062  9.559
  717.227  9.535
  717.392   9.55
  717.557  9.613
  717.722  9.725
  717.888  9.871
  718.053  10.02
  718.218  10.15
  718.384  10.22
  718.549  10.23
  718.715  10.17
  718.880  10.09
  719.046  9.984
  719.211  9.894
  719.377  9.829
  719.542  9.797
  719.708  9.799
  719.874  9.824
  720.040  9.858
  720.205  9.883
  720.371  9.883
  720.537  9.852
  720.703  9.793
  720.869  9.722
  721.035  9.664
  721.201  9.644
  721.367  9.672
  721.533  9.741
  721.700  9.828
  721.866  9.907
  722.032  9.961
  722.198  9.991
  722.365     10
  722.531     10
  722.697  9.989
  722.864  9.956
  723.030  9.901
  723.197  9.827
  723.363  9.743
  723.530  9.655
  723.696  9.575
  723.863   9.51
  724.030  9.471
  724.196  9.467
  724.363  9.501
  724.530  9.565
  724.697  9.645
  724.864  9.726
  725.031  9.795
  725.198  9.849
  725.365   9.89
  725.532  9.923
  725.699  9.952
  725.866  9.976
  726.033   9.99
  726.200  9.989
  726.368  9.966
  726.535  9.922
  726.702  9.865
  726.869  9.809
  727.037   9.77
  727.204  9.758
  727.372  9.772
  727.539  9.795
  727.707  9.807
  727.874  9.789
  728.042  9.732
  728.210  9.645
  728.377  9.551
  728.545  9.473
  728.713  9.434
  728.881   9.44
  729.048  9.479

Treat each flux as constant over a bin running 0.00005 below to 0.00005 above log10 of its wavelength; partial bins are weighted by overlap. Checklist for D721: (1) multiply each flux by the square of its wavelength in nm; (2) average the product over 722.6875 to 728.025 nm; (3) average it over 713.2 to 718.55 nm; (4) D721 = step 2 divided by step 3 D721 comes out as 1.02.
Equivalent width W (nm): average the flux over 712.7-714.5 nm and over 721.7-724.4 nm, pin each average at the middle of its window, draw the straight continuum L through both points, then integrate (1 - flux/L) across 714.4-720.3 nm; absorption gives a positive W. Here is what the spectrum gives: 0.06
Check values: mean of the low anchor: 10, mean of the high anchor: 9.79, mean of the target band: 9.85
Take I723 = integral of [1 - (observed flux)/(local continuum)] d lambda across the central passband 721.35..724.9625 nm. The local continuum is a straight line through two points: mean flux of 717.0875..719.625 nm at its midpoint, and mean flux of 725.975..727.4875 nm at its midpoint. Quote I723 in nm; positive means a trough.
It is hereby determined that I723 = 0.05 nm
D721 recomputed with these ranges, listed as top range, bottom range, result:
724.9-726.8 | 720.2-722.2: 1.03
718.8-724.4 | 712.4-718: 1.01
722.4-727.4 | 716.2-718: 1.04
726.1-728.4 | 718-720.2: 1.00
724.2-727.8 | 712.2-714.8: 1.01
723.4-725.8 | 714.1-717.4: 1.01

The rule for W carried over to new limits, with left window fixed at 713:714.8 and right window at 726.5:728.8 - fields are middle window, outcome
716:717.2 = 0.03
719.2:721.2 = 0.01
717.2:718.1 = 0.02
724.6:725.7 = 0.00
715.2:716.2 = 0.01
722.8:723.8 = 0.00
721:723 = -0.01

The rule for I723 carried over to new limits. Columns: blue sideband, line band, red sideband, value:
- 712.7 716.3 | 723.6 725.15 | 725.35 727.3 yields 0.05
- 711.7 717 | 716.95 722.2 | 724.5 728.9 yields 0.01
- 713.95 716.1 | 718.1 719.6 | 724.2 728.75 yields -0.03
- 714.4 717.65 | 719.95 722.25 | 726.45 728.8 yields -0.02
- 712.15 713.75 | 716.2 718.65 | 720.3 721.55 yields 0.02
